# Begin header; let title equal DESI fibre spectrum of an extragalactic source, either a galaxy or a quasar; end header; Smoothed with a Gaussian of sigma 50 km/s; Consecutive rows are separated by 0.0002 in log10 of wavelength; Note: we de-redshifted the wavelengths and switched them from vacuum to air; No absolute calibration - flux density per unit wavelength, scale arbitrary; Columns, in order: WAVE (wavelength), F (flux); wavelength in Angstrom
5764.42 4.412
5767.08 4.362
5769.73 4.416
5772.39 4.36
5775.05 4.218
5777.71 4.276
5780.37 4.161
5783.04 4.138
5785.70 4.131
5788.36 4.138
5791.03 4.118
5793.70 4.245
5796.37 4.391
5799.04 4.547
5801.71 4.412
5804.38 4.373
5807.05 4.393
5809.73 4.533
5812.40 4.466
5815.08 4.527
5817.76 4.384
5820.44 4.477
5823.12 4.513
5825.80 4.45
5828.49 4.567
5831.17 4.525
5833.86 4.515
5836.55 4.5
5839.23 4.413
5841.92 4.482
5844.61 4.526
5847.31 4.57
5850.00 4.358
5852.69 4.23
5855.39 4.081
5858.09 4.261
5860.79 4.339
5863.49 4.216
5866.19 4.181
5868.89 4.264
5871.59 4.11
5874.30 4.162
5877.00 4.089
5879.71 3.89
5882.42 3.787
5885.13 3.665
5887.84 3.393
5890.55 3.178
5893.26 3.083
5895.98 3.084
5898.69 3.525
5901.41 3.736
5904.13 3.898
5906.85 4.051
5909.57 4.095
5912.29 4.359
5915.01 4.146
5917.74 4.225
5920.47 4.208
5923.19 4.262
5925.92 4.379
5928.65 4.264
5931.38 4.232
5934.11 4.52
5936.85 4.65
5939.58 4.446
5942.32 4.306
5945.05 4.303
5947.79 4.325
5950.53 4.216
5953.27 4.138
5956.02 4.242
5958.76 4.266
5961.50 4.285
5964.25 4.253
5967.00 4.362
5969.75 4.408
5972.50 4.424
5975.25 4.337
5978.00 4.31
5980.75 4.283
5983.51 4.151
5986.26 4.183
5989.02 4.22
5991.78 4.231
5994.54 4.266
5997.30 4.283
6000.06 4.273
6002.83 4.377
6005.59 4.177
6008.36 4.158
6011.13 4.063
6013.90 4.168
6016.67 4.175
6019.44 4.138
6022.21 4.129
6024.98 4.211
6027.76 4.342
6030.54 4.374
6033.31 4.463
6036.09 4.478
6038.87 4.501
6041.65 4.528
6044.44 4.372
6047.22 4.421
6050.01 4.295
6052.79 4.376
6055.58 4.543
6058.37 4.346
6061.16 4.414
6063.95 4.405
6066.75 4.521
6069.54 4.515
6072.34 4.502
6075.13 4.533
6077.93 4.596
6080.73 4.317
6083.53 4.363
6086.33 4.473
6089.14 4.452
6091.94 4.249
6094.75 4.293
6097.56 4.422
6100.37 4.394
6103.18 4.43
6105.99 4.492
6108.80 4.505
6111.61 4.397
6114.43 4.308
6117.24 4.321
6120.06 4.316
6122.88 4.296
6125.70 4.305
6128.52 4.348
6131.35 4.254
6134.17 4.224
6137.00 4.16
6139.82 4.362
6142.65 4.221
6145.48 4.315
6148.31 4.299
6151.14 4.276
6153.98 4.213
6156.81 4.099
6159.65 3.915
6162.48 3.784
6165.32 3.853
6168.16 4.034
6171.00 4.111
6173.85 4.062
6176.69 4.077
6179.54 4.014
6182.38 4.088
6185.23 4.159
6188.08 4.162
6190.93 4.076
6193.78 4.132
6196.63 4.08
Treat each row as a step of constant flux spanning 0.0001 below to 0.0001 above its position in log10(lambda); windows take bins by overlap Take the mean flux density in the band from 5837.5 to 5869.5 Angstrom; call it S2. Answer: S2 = 4.33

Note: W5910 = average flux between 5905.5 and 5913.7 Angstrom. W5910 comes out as 4.17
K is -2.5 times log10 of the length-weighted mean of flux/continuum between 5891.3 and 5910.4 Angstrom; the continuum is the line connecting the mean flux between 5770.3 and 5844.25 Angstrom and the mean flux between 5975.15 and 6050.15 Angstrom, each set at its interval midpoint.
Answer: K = 0.20 mag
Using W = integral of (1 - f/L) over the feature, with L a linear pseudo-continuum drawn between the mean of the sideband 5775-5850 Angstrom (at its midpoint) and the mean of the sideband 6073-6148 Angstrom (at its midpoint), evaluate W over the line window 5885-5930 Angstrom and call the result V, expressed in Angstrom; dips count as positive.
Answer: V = 5.36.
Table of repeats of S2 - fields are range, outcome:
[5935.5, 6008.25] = 4.29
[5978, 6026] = 4.21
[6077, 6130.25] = 4.38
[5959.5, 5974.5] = 4.34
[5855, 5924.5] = 3.93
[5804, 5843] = 4.48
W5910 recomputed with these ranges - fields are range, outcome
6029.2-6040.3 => 4.46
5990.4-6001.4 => 4.26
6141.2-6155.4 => 4.26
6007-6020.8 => 4.14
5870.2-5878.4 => 4.12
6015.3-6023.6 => 4.15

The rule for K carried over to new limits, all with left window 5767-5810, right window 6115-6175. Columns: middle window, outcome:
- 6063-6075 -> -0.07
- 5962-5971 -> -0.02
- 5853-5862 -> 0.01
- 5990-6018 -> 0.00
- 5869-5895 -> 0.15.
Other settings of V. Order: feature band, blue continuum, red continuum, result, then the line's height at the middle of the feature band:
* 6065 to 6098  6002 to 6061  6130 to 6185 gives -1.5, 4.24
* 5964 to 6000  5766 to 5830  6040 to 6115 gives 1.0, 4.4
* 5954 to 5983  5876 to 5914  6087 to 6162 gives -3.1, 3.89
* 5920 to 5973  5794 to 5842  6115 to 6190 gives 0.3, 4.35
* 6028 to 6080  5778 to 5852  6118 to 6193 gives -2.7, 4.23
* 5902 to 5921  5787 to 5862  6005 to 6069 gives 1.1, 4.38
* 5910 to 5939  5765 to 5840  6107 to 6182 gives -0.1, 4.31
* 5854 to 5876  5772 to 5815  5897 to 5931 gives -0.1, 4.18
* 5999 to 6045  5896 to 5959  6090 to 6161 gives -0.5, 4.24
